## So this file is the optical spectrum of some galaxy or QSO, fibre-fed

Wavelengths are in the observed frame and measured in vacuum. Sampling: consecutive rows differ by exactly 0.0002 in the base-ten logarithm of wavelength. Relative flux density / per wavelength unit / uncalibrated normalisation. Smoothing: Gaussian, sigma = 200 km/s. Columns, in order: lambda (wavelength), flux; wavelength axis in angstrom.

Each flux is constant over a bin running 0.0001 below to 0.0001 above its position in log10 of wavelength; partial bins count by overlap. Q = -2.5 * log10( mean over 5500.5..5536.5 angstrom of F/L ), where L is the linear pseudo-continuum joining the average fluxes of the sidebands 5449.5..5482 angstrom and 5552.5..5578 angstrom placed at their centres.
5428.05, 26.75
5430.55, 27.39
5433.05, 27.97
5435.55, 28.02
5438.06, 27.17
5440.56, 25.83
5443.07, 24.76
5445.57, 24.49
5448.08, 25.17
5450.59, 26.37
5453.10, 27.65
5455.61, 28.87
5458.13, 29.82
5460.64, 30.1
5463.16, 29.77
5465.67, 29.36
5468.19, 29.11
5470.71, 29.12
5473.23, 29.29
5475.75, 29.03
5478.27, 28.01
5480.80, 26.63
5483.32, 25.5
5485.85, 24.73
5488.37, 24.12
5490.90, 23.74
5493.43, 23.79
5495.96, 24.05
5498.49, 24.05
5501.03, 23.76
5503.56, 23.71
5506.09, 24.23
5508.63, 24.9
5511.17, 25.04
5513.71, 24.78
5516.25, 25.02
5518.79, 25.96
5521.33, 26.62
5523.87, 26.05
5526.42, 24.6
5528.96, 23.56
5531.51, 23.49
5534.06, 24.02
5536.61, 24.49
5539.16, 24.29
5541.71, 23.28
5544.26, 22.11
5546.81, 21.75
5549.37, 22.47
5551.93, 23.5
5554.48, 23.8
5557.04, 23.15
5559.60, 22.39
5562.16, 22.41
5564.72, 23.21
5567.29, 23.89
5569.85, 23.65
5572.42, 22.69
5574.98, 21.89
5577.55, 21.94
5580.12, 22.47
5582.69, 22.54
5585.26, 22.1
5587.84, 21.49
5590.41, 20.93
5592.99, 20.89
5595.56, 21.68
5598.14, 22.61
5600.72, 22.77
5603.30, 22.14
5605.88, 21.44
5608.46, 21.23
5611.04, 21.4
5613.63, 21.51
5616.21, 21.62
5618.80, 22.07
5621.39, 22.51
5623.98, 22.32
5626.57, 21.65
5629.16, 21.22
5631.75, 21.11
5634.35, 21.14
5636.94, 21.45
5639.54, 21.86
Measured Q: 0.04 mag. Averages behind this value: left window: 28.7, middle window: 24.7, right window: 23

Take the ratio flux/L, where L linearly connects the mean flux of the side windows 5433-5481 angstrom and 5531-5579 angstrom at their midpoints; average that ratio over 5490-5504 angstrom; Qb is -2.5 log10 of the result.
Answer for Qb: 0.09 mag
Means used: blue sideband 27.9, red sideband 23.1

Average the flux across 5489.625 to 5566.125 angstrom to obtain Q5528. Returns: 23.9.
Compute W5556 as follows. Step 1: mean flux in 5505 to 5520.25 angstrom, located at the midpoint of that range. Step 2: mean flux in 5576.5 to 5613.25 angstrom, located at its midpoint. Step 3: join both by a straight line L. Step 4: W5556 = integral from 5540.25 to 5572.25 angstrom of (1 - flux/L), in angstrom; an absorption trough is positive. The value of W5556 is 0.47 angstrom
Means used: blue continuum 25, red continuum 21.8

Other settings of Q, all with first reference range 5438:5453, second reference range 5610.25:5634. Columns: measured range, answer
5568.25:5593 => 0.02 mag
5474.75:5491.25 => -0.05 mag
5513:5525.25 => -0.07 mag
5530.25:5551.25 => 0.01 mag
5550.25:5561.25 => 0.00 mag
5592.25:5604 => 0.01 mag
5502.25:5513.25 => -0.01 mag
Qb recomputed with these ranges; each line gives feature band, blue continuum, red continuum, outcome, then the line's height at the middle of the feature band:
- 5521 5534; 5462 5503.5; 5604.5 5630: 0.01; 24.8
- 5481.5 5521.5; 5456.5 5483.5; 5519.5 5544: 0.08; 26.6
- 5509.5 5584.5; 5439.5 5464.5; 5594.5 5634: 0.02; 24.1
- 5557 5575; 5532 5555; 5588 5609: -0.02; 22.7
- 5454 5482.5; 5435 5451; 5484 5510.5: -0.16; 25.1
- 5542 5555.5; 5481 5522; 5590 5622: 0.03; 23.3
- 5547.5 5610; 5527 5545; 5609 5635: 0.01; 22.7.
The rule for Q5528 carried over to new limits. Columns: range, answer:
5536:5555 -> 23.2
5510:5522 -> 25.4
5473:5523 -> 25.3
